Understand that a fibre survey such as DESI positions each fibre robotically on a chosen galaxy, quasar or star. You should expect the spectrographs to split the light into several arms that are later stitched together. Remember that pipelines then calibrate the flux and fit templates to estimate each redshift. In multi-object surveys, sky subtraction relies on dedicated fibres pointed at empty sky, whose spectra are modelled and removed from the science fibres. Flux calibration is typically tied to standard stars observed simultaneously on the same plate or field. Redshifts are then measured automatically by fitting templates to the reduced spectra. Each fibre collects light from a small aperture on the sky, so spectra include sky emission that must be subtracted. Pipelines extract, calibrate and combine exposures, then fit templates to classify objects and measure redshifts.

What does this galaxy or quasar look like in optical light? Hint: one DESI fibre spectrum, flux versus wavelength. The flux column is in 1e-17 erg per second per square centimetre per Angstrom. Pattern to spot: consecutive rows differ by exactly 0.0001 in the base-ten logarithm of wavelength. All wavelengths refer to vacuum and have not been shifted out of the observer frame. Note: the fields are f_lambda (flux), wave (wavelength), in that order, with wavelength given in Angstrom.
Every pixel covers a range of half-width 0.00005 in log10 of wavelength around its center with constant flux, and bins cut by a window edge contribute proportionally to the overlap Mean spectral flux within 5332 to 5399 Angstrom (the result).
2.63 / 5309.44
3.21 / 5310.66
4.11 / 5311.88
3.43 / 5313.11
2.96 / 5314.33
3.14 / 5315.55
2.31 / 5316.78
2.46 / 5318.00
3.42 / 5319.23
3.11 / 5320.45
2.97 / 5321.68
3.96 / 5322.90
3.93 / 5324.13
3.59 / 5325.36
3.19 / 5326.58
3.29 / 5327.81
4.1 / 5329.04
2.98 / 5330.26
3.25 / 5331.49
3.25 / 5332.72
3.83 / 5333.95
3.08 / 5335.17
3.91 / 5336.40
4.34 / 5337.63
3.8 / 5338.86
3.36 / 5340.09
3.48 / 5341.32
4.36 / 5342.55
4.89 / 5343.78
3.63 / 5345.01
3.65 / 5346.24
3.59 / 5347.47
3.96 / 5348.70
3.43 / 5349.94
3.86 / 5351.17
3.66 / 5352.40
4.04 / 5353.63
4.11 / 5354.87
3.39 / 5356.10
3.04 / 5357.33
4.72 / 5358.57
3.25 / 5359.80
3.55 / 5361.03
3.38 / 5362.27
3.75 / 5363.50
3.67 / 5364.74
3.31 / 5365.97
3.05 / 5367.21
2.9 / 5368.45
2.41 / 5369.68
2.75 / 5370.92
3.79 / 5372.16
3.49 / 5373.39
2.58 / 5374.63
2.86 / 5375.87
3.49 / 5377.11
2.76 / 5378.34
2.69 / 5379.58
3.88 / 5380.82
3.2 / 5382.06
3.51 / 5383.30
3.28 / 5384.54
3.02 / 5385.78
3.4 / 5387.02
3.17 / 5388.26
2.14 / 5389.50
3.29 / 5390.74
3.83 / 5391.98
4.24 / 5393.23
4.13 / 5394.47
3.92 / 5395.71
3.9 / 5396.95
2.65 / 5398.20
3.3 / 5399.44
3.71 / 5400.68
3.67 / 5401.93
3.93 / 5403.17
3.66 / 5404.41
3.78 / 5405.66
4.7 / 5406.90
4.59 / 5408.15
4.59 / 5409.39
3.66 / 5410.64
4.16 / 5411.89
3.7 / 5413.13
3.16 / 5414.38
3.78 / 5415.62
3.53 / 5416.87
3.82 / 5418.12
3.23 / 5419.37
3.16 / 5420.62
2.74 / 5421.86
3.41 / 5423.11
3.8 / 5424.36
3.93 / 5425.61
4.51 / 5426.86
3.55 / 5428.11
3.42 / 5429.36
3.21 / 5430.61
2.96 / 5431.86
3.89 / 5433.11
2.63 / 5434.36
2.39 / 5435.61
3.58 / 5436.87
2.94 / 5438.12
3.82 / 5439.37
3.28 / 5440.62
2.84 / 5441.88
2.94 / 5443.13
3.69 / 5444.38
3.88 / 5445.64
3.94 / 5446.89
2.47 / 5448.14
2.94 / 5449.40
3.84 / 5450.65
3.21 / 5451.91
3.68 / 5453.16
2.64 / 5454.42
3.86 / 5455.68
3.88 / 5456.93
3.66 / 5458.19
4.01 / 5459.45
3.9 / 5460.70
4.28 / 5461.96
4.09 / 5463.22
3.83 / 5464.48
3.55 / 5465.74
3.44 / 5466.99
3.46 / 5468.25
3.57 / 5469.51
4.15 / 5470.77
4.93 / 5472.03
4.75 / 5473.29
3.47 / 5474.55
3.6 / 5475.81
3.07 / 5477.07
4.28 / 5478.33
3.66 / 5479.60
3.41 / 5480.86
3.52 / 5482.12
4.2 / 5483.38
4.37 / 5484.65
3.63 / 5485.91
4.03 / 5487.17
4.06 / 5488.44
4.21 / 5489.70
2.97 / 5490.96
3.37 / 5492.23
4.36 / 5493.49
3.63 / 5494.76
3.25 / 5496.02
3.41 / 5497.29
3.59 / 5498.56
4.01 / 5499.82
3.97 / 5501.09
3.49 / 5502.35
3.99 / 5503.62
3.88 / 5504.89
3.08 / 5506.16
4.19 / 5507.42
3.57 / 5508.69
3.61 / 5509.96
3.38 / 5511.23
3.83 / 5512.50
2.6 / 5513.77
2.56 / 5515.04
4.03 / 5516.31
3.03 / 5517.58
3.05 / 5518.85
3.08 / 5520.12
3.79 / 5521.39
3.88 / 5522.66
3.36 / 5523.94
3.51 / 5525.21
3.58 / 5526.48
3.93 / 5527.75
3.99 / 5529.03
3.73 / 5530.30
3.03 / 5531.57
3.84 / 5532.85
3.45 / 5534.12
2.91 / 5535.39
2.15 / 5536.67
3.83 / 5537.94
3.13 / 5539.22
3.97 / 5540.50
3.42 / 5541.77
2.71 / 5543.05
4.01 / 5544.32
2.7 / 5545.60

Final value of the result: 3.49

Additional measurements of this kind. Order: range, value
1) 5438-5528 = 3.63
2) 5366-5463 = 3.46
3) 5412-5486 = 3.58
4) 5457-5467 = 3.87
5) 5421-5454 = 3.36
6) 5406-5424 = 3.73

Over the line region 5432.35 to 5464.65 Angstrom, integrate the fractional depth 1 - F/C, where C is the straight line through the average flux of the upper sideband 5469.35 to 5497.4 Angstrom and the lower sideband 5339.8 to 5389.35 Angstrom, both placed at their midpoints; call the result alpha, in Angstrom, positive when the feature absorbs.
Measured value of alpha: 2.3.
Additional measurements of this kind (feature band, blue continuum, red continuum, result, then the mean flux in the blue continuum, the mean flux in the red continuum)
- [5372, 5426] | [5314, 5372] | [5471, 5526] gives 0.5 Angstrom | 3.5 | 3.67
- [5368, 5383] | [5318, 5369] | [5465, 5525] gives 2.2 Angstrom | 3.6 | 3.67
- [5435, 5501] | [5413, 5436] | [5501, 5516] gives -3.5 Angstrom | 3.42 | 3.51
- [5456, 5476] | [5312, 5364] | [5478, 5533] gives -1.7 Angstrom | 3.56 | 3.63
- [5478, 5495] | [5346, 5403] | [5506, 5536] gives -1.9 Angstrom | 3.42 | 3.47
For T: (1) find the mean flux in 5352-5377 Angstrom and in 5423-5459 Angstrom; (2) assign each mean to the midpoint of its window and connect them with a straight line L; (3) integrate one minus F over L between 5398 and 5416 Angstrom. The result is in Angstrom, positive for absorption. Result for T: -2.3 Angstrom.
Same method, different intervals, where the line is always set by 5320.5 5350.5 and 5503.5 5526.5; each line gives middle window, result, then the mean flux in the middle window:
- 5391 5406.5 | -0.64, 3.73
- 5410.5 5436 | 0.66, 3.47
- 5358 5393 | 3.33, 3.26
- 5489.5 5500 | -0.38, 3.61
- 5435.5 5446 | 0.73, 3.29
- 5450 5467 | -0.94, 3.71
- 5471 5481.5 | -1.22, 3.9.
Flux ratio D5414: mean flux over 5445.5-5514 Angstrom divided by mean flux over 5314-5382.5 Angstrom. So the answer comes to 1.1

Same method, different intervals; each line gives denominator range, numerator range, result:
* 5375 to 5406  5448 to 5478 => 1.09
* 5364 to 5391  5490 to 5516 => 1.14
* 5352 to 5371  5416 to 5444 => 0.97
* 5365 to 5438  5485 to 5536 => 1.04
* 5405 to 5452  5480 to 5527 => 1.02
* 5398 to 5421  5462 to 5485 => 1.03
